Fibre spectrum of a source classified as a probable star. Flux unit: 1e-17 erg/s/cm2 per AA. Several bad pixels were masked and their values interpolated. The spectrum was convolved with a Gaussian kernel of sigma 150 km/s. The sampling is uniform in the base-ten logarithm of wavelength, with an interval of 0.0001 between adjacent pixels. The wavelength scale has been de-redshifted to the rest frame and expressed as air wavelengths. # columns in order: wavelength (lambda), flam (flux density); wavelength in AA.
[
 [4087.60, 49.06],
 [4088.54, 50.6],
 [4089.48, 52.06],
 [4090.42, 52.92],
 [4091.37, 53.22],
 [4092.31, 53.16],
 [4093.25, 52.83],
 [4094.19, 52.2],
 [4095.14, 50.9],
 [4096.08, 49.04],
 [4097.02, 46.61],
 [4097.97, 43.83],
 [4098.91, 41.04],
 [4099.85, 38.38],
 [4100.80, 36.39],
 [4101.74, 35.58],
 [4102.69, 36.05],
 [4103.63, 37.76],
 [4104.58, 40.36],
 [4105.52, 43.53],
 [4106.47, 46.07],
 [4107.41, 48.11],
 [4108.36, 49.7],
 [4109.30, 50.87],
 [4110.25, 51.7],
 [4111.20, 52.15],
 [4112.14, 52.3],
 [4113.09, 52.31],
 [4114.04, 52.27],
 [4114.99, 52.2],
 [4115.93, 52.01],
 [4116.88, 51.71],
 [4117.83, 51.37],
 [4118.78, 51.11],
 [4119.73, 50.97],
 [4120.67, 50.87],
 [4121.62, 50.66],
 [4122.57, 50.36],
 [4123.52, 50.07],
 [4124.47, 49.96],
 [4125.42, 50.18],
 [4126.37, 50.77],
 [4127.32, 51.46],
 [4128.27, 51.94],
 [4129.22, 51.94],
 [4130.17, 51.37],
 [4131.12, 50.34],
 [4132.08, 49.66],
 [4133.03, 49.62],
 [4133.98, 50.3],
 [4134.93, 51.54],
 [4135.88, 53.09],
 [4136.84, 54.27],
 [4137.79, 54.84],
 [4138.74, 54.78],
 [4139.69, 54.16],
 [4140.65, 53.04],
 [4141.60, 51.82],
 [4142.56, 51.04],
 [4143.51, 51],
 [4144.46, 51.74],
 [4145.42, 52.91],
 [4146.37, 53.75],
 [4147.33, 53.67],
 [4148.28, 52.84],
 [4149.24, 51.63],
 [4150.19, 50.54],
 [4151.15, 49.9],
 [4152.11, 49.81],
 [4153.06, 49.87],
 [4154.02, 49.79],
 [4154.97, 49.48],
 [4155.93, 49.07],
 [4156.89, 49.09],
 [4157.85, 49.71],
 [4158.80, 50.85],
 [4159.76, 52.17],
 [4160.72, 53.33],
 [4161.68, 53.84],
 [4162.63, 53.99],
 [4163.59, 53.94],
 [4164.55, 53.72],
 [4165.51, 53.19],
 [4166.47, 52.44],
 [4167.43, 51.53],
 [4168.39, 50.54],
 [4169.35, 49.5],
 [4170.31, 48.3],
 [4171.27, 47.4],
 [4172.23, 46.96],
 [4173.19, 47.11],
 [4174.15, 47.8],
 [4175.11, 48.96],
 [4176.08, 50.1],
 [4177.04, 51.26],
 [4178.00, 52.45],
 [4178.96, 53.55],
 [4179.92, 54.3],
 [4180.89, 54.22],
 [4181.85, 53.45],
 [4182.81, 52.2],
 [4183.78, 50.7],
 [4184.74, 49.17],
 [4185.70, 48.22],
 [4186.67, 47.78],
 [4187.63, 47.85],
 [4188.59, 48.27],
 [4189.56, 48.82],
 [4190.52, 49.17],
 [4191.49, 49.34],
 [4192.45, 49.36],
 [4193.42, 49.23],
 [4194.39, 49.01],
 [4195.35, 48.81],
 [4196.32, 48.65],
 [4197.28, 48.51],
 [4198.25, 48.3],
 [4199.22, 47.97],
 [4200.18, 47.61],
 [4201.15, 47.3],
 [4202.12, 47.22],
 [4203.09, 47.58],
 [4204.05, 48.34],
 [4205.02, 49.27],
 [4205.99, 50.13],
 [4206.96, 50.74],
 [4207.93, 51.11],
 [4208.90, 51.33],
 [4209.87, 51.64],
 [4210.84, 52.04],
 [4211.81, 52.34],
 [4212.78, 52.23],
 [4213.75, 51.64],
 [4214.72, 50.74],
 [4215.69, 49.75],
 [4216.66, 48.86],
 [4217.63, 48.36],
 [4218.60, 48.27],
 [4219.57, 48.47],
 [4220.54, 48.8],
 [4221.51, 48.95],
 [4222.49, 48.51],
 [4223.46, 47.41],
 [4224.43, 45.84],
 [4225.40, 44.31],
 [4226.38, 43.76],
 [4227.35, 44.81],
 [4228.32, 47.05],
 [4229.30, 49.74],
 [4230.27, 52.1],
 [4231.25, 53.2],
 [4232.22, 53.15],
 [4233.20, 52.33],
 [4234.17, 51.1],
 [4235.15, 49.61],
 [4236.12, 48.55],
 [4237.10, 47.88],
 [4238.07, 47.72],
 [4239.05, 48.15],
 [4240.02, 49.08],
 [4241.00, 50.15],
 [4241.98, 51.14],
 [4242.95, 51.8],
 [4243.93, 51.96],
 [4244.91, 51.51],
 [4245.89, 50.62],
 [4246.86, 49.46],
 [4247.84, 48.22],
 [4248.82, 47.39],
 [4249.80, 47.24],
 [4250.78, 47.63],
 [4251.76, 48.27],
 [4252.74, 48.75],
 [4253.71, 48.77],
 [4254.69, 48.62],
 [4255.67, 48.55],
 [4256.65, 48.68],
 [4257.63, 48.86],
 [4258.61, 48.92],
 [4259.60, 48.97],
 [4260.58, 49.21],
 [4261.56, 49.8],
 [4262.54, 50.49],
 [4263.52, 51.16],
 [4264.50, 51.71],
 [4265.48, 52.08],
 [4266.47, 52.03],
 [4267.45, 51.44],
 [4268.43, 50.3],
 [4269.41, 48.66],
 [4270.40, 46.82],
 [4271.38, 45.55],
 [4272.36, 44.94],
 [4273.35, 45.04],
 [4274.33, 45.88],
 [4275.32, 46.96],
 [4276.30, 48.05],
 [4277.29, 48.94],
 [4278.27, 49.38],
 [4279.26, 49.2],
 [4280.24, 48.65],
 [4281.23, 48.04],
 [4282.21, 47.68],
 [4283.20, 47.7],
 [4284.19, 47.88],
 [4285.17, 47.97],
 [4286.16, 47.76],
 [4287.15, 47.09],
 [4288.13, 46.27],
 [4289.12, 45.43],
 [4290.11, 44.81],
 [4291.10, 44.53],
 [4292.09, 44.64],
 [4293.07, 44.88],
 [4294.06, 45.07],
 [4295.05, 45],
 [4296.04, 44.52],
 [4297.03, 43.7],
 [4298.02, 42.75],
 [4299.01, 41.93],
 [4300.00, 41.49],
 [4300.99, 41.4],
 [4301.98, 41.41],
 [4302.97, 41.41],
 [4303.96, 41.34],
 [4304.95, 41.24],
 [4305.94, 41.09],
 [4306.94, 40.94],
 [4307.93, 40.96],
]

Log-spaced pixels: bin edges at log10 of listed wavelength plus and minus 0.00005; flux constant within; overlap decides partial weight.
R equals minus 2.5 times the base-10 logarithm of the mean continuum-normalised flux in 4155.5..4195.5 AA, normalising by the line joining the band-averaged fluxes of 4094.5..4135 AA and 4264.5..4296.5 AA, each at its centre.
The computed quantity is -0.057 mag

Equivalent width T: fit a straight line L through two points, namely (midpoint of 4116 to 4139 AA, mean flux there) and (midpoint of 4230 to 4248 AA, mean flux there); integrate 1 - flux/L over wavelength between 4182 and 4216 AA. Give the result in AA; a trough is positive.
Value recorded 0.8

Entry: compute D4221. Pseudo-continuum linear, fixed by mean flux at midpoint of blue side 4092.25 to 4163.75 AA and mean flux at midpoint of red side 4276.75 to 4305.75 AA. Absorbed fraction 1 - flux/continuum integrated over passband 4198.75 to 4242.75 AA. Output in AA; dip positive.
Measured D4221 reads -1.9 AA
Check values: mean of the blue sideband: 49.9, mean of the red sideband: 45.2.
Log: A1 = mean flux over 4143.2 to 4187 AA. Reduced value 51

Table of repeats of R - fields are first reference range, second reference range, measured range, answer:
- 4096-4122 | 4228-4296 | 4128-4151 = -0.11 mag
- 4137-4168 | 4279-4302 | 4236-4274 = -0.04 mag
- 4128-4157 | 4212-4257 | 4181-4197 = 0.02 mag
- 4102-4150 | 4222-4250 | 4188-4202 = 0.02 mag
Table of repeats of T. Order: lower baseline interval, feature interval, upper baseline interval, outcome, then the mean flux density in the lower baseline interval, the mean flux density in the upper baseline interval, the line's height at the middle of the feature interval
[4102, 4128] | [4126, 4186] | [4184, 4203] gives -3.23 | 49.1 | 48.5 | 48.8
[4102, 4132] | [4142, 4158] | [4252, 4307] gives -0.71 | 49.3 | 46.7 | 48.8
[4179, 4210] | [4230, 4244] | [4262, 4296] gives -0.53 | 49.6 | 47.7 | 48.6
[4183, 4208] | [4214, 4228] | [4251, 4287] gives 0.30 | 48.8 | 48.6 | 48.7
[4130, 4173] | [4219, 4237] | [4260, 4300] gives 0.08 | 51.4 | 47.3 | 49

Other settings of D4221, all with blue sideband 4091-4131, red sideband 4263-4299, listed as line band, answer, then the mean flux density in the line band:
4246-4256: -0.2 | 48.4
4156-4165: -0.8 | 52.2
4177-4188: -0.8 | 51.3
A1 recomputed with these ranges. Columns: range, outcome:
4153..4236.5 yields 49.9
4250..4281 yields 48.8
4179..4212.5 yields 49.8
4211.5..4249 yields 49.4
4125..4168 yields 51.8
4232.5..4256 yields 49.4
